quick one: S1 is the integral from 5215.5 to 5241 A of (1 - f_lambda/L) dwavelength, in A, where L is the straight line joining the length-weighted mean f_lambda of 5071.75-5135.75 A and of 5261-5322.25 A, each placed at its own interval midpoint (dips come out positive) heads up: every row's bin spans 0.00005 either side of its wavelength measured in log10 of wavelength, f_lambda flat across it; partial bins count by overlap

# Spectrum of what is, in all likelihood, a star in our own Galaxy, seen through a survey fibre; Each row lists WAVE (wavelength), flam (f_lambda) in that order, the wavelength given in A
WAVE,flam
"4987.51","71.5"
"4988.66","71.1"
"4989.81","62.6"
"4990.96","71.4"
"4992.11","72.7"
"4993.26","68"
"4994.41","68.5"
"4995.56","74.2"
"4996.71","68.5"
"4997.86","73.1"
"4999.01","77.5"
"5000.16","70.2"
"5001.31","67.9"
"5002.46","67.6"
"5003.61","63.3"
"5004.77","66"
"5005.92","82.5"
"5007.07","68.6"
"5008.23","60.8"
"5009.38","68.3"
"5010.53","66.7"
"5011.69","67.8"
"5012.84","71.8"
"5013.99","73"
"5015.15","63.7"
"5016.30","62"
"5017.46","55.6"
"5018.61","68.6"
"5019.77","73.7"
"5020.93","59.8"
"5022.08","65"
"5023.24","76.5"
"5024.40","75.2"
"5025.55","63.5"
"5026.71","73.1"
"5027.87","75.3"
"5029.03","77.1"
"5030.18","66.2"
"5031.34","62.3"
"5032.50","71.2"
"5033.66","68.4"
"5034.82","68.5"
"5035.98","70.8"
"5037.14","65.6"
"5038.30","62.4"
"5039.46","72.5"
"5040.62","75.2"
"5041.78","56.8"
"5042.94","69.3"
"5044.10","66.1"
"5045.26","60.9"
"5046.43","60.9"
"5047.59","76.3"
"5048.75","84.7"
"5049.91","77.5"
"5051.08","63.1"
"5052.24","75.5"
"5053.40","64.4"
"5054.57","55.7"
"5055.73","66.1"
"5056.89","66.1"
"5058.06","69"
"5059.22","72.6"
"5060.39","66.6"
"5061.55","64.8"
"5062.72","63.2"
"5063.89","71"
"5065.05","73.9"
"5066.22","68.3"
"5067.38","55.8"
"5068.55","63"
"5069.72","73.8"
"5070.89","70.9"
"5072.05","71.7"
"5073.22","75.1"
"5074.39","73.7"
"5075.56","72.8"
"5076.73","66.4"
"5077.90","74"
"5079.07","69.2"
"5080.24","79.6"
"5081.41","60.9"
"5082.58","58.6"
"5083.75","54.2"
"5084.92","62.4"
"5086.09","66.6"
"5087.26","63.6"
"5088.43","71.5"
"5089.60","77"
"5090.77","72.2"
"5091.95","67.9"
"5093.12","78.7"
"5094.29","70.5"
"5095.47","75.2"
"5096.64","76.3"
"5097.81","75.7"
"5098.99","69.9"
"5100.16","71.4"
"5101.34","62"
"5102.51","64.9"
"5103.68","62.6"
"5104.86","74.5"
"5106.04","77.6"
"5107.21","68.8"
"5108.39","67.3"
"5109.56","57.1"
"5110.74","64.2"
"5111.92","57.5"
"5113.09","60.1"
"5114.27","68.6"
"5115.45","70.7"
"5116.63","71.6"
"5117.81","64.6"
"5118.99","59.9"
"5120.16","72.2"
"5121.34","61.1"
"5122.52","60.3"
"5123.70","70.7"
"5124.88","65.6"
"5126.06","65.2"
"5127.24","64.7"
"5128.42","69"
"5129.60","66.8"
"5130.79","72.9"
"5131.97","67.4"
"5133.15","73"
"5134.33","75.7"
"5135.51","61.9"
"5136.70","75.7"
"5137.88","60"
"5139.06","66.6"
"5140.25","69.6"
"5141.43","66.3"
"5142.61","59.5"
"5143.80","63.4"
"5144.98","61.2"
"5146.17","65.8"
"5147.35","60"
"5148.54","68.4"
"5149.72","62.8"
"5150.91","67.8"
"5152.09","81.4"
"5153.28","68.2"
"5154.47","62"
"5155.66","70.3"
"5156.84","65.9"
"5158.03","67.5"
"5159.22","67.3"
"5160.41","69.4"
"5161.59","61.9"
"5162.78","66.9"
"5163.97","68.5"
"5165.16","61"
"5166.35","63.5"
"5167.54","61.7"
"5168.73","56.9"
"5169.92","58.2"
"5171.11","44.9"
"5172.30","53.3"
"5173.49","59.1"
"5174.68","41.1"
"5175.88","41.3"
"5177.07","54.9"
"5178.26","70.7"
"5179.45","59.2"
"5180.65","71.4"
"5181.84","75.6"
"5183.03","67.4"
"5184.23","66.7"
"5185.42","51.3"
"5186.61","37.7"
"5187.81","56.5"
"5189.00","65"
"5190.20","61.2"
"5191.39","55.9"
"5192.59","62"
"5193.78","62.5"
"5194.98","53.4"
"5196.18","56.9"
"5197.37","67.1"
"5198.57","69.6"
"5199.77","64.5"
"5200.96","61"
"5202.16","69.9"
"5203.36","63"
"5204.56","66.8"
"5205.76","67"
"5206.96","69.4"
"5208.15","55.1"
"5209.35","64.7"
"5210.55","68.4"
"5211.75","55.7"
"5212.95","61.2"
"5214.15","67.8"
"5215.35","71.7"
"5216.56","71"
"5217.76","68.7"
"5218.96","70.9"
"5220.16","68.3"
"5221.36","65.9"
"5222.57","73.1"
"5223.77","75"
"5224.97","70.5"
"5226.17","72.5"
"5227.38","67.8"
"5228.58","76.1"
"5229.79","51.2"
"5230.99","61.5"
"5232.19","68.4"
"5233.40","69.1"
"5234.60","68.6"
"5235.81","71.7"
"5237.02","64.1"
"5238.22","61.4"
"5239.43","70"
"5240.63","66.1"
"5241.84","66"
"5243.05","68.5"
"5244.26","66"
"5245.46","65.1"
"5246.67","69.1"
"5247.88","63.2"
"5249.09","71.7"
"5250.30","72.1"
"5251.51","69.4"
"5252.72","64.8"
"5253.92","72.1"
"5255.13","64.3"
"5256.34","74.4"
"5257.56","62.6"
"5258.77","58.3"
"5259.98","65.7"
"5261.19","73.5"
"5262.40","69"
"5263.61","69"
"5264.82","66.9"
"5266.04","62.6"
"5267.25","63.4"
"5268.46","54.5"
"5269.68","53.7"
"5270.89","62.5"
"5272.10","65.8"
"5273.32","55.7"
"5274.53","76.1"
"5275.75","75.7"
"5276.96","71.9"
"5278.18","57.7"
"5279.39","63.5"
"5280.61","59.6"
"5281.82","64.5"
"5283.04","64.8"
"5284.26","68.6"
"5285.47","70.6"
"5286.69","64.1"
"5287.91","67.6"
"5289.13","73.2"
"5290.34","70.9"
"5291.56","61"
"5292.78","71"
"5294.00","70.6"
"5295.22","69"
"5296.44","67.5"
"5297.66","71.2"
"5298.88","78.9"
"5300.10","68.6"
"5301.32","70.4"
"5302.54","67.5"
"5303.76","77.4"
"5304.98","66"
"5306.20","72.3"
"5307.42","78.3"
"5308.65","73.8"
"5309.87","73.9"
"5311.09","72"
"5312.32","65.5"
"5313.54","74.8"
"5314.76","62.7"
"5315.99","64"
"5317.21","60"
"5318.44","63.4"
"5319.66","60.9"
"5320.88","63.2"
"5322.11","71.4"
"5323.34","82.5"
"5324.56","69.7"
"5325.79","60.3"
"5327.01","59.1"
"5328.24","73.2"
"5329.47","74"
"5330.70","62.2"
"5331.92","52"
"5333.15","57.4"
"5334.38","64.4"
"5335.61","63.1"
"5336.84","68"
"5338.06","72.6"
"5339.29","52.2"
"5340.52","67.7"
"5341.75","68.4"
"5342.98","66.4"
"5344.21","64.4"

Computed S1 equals -0.2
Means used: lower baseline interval 68.3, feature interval 68.3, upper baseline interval 67.4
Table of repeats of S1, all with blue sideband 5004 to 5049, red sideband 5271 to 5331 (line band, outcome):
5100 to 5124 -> 0.9 A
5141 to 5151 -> 0.7 A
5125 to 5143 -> 0.2 A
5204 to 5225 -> 0.3 A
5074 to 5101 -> -0.6 A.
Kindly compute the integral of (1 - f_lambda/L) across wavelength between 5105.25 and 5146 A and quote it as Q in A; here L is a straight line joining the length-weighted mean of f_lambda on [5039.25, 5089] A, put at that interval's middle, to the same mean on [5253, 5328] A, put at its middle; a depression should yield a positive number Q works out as 0.8 A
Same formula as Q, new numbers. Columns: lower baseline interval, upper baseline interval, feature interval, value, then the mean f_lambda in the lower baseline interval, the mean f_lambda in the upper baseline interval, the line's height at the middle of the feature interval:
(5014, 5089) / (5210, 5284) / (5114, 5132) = 0.15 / 68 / 66.6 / 67.5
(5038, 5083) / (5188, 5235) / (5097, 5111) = -0.12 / 68.5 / 65.5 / 67.6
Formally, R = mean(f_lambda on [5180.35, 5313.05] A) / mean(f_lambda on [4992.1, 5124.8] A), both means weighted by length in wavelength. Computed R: 0.97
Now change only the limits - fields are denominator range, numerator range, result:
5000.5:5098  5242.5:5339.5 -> 0.98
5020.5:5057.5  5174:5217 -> 0.90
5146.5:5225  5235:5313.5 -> 1.07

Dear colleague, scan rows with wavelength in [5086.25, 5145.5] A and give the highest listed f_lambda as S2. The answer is 78.7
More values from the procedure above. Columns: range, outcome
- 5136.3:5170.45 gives 81.4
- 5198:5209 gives 69.9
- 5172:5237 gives 76.1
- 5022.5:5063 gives 84.7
